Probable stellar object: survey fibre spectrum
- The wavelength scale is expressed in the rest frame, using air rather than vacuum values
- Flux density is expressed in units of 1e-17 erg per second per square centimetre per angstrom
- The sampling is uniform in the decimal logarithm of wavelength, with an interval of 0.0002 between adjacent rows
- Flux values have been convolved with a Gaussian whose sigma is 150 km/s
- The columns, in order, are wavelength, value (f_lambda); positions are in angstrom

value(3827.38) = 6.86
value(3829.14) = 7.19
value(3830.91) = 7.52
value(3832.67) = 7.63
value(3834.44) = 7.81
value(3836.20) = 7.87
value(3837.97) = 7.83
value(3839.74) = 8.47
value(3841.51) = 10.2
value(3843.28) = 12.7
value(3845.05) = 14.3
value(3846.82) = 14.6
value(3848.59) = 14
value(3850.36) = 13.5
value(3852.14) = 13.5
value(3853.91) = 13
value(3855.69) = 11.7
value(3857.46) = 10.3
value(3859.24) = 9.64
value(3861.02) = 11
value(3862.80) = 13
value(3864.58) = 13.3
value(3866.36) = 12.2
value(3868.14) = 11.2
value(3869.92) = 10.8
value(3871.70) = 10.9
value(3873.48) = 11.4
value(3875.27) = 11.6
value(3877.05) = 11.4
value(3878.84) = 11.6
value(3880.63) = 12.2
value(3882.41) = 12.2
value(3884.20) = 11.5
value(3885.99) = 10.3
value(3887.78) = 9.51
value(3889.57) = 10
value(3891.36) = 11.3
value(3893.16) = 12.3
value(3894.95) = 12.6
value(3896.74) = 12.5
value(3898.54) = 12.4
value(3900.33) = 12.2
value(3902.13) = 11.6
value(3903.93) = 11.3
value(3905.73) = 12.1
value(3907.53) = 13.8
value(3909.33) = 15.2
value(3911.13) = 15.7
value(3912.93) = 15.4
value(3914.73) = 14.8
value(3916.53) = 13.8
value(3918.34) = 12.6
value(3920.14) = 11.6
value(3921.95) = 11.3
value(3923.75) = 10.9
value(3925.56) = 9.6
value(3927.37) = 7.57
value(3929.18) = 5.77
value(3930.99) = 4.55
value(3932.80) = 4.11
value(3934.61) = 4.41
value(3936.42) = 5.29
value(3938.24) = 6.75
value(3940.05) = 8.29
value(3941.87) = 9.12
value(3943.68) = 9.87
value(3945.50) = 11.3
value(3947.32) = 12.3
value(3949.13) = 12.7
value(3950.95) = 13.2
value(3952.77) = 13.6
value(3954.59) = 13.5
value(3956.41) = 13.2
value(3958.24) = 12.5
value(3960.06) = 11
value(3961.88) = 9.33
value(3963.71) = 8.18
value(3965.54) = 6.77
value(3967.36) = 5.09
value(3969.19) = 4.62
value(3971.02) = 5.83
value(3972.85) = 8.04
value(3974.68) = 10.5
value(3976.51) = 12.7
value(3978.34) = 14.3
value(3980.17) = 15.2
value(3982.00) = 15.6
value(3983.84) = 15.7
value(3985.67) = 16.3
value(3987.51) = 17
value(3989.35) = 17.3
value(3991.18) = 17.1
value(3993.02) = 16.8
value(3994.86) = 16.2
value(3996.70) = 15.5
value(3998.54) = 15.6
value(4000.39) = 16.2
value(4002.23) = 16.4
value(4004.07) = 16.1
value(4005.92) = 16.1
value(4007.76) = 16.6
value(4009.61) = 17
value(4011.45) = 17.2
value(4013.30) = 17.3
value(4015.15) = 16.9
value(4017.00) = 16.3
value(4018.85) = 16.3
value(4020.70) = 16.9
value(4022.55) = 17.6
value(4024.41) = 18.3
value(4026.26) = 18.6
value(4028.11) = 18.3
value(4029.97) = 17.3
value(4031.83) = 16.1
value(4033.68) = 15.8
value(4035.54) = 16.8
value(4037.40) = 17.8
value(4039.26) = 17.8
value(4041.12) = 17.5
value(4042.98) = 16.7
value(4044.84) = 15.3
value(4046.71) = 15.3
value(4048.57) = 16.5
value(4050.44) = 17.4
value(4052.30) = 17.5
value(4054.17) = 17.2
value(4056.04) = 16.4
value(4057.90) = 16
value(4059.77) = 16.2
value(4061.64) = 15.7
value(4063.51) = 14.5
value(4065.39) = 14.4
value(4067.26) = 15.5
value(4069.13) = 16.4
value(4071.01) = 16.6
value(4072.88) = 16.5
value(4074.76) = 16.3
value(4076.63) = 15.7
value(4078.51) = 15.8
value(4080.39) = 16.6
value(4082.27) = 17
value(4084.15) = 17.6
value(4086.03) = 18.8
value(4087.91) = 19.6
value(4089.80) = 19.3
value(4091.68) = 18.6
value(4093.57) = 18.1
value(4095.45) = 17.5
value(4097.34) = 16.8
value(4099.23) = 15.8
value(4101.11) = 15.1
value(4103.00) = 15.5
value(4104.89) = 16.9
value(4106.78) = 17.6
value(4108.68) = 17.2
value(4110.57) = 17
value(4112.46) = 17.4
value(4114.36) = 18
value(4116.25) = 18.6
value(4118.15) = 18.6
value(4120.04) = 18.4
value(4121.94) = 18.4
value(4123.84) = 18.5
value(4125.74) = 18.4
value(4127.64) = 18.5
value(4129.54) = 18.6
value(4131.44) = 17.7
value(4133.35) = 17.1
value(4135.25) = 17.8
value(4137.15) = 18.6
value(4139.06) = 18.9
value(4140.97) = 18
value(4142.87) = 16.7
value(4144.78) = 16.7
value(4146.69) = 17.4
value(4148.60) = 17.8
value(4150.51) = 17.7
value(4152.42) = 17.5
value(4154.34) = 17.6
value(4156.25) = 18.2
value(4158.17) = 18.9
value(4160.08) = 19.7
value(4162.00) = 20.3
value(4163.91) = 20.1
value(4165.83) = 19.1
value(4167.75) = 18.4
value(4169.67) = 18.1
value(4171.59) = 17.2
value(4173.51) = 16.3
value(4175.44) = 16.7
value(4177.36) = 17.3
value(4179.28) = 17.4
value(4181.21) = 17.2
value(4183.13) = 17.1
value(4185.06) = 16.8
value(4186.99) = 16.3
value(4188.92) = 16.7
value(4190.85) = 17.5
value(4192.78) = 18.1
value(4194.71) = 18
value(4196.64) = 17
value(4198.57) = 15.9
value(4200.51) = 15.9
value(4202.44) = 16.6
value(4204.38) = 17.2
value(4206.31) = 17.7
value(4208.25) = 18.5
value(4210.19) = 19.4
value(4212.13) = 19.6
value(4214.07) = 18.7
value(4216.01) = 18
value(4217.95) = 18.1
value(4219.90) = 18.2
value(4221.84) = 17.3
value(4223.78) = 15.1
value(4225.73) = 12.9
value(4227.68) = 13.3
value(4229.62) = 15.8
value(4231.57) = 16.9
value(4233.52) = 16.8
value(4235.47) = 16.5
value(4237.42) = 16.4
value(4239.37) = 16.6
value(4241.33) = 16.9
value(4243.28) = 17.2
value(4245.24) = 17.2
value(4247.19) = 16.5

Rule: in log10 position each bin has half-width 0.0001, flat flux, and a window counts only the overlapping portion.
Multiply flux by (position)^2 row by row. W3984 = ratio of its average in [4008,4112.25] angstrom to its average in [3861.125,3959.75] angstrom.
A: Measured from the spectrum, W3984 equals 1.63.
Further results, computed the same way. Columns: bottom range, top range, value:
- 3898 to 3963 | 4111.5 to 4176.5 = 1.85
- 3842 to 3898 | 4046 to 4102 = 1.55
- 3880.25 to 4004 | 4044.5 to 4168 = 1.61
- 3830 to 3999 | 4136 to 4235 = 1.74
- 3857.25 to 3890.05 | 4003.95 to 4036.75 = 1.62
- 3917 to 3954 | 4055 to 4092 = 1.91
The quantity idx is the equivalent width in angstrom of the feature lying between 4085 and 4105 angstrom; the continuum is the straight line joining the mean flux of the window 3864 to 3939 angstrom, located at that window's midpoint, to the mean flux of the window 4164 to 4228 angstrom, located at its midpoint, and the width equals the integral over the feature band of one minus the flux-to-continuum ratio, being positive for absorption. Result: -3.1 angstrom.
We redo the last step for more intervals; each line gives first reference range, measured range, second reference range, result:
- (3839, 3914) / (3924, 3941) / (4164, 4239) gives 8.6 angstrom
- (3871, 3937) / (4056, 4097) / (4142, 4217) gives -4.2 angstrom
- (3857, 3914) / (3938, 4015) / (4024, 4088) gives 8.1 angstrom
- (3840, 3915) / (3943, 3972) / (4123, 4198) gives 7.5 angstrom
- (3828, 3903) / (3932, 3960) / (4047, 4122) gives 6.9 angstrom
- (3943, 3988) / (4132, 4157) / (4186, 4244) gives -3.7 angstrom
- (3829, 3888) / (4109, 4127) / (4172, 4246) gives -3.1 angstrom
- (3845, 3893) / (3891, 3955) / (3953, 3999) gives 6.4 angstrom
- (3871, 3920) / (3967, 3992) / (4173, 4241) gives 1.7 angstrom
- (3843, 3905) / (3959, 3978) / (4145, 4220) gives 7.3 angstrom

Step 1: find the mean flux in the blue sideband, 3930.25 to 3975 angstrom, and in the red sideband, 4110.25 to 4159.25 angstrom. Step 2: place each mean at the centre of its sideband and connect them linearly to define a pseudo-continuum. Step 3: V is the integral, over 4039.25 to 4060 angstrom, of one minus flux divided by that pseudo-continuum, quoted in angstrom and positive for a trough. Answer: -4.31 angstrom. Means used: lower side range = 8.96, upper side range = 18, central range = 16.6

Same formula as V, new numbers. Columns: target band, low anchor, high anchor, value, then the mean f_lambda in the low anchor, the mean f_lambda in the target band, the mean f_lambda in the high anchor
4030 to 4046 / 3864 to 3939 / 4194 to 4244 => -3.8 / 11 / 16.7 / 16.9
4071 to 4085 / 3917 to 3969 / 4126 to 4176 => -1.4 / 9.41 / 16.5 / 18.1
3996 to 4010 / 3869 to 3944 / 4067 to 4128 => -2.1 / 10.8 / 16.2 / 17.4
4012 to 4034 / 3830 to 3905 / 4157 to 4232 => -4.6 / 11.3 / 17.2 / 17.4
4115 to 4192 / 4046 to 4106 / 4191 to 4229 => -4.5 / 16.7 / 17.9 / 17.1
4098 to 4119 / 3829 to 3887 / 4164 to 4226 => -1.7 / 11.2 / 17.1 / 17.4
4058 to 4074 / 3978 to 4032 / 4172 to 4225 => 1.1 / 16.6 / 15.7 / 17.3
